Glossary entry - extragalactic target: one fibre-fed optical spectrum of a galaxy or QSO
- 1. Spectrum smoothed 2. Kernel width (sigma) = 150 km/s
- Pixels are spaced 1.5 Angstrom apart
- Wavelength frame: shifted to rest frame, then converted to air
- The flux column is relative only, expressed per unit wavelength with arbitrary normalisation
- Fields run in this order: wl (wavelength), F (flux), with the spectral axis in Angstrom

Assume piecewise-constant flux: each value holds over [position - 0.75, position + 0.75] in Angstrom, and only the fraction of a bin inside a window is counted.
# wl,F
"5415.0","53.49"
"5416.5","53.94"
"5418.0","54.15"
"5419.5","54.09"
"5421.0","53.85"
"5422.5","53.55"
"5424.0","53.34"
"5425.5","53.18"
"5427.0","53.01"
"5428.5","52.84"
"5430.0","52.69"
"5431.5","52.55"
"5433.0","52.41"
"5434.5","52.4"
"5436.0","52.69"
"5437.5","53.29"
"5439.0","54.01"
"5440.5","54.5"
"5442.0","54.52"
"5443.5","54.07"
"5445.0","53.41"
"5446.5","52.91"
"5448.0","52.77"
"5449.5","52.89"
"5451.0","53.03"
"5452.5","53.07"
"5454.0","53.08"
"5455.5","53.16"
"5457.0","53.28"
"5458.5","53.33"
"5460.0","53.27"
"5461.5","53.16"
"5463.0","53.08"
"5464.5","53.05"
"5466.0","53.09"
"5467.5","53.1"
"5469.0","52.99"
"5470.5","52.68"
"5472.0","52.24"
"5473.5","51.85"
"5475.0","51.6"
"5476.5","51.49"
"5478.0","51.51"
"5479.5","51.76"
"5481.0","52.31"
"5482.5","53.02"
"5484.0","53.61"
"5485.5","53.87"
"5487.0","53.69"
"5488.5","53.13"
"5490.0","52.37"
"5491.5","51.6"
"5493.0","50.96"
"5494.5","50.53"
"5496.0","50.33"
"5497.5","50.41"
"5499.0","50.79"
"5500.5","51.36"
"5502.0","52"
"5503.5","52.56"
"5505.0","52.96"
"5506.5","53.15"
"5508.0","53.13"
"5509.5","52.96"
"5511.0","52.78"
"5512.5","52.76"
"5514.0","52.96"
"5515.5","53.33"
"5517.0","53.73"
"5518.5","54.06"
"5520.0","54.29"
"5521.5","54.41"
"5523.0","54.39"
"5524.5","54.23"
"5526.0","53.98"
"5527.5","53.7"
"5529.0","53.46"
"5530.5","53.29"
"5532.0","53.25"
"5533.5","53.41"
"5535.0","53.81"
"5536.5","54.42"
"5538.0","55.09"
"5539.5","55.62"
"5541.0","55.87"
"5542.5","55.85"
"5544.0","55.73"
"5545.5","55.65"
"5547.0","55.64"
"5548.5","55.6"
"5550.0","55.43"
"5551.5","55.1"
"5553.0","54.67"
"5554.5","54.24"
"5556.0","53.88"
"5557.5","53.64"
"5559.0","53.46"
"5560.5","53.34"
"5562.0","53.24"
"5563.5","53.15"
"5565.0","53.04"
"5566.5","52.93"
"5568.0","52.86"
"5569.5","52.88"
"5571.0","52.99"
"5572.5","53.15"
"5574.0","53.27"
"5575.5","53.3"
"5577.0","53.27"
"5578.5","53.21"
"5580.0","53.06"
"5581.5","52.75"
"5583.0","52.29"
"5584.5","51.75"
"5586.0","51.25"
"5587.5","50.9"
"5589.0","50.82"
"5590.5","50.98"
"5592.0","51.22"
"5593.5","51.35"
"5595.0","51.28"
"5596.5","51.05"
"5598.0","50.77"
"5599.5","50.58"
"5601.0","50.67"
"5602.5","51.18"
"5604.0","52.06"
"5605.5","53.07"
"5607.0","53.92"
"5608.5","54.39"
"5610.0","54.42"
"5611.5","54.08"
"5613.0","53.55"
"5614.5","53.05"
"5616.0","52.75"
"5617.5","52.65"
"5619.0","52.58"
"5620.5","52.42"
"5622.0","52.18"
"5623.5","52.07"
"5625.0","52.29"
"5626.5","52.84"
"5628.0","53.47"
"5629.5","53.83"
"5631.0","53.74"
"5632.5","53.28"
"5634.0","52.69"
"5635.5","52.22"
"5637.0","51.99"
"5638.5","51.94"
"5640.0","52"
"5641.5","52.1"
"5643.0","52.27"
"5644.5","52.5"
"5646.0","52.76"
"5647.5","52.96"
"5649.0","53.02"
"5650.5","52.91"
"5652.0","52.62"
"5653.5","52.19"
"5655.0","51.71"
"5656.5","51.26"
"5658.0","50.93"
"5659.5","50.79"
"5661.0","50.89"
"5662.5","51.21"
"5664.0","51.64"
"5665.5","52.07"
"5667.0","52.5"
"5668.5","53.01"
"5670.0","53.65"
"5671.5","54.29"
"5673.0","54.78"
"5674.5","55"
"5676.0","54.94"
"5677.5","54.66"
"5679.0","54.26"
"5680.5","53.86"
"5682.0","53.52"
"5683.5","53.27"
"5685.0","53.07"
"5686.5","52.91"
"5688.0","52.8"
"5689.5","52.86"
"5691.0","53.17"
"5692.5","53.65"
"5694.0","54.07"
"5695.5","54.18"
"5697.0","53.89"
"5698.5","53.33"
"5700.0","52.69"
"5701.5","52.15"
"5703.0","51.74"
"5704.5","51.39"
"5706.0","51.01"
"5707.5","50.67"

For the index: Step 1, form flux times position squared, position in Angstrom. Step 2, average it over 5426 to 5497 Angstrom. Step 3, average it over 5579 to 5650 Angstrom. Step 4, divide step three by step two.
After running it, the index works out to 1.05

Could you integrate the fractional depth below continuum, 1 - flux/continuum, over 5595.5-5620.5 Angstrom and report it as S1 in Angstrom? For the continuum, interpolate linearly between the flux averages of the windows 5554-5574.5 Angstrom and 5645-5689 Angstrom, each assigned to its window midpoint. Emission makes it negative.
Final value 0.3 Angstrom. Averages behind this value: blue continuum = 53.3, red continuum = 52.9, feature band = 52.5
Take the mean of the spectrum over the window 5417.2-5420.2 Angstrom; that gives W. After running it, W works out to 54.1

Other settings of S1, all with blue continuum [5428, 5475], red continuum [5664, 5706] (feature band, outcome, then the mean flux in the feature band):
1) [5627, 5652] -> 0.3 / 52.7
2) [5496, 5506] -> 0.3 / 51.6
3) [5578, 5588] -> 0.2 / 52.2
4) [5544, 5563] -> -0.5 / 54.5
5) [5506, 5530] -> -0.2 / 53.6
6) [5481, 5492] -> 0.0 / 53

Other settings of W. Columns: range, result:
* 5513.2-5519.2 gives 53.5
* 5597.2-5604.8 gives 51.1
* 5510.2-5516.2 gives 53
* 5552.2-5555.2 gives 54.5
